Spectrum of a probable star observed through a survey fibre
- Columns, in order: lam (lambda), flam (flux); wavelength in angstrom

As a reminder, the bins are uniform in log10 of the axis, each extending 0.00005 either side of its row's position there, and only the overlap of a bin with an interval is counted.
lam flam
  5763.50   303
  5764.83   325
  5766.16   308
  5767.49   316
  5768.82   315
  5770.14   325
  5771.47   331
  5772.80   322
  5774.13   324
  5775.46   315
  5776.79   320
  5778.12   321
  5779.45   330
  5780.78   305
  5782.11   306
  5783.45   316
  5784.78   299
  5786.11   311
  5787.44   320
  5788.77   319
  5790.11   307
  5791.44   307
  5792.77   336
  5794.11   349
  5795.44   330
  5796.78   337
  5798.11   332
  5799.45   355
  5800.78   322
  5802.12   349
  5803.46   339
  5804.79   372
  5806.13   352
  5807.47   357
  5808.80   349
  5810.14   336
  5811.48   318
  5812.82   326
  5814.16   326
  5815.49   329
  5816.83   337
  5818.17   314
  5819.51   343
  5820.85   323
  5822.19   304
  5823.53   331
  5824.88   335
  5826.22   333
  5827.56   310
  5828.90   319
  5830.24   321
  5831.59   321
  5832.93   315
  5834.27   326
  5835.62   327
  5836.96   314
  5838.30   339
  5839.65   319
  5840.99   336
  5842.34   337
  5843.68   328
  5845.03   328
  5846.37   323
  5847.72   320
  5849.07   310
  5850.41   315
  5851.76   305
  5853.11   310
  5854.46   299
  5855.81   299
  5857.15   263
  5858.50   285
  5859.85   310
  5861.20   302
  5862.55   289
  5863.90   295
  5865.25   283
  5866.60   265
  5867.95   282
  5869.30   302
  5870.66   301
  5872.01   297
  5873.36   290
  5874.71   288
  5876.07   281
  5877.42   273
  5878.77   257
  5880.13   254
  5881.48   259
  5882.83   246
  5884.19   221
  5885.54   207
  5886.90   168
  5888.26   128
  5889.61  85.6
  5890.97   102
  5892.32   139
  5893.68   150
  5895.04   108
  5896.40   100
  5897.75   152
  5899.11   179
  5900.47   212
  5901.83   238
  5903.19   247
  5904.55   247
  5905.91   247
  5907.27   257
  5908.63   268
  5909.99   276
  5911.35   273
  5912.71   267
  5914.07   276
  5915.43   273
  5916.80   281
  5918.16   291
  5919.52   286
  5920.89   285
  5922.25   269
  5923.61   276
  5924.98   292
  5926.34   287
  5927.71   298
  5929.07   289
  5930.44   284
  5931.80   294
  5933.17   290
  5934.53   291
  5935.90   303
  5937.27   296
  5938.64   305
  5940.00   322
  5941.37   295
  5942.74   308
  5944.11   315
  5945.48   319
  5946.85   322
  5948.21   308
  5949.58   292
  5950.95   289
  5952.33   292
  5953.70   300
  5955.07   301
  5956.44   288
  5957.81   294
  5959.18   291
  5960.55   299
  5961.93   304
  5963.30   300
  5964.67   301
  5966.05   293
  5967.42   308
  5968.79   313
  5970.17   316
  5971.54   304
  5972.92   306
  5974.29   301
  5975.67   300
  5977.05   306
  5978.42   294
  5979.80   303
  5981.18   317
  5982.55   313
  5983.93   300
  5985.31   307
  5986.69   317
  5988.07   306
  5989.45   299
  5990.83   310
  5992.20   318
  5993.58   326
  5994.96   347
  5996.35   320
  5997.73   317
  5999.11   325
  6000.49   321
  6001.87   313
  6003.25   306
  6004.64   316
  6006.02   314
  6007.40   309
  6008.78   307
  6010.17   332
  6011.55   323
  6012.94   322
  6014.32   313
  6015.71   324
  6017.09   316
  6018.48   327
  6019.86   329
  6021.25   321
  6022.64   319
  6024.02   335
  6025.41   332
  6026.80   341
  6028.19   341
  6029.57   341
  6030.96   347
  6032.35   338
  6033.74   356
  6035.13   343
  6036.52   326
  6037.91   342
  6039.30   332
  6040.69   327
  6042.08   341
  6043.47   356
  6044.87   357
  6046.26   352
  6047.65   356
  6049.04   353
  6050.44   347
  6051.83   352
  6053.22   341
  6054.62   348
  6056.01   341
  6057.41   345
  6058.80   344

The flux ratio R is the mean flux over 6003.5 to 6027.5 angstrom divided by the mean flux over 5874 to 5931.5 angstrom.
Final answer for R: 1.4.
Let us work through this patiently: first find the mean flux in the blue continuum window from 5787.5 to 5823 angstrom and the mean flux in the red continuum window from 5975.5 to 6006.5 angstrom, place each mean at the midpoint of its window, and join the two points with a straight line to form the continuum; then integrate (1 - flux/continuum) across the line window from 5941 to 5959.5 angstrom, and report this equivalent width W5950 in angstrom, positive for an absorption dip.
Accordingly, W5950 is 0.9 angstrom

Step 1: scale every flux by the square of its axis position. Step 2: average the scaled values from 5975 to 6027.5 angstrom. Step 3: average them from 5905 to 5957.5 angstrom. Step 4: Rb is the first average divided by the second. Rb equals 1.12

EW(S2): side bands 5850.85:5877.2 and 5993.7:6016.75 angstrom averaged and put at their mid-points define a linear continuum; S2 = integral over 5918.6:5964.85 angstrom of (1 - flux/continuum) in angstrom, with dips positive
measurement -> 1.6 angstrom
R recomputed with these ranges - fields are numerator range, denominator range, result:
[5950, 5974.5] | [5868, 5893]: 1.31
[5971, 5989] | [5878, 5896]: 1.72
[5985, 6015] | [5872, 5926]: 1.37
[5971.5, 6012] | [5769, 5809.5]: 0.95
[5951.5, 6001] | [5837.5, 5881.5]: 1.03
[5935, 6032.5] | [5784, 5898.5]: 1.07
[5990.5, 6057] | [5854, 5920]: 1.37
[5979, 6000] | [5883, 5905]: 1.87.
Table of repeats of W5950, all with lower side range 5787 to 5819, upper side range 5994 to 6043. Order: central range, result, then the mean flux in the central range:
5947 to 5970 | 2.11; 299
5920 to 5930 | 1.37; 285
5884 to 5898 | 8.14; 139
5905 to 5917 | 2.29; 268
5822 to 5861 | 1.93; 317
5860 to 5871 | 1.38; 290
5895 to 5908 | 5.01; 203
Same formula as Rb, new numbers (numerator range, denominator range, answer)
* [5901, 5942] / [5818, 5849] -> 0.89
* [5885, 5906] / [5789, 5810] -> 0.51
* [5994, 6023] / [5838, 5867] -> 1.10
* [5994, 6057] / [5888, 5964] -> 1.31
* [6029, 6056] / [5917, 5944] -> 1.22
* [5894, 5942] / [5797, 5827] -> 0.81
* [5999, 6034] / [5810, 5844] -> 1.07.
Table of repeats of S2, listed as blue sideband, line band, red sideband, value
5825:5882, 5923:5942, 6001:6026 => 1.0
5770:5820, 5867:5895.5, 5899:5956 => 7.4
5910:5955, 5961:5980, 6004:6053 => 0.3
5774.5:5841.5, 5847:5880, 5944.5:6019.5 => 3.0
